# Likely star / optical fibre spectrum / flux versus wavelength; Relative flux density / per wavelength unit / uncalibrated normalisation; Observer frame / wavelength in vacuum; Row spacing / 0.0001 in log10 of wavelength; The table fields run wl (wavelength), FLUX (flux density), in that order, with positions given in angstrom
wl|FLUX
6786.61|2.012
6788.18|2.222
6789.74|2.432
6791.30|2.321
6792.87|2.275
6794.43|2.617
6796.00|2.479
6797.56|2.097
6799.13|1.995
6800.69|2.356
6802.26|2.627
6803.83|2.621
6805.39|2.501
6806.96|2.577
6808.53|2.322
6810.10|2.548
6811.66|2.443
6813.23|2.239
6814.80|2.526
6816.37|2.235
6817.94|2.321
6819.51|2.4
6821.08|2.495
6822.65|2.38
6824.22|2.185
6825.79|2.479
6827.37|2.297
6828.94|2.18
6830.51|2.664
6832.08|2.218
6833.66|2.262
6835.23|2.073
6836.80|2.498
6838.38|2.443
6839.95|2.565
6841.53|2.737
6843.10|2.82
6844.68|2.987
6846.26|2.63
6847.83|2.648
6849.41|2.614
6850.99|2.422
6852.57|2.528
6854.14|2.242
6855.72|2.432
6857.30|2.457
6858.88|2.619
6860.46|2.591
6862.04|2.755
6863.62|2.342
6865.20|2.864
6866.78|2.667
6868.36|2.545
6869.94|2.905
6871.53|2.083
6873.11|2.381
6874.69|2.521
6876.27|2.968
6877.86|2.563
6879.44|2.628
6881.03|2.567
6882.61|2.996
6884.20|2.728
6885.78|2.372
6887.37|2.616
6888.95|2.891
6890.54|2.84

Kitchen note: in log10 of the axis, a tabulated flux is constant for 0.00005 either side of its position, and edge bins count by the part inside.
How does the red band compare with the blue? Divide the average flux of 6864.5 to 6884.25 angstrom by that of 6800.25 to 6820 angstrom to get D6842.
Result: 1.1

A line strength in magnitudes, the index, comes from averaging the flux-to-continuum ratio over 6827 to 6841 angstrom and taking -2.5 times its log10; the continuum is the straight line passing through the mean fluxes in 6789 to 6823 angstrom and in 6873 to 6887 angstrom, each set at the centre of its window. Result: 0.06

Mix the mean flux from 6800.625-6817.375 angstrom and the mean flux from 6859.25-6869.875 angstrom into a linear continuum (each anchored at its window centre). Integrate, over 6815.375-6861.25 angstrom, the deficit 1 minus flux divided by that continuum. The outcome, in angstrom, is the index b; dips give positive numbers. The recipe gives 1.7 angstrom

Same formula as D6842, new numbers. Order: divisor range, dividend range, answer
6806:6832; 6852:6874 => 1.06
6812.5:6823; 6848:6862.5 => 1.06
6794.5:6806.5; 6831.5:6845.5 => 1.05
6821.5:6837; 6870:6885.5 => 1.12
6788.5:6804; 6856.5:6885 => 1.11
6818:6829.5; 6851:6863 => 1.07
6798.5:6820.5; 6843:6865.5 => 1.07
